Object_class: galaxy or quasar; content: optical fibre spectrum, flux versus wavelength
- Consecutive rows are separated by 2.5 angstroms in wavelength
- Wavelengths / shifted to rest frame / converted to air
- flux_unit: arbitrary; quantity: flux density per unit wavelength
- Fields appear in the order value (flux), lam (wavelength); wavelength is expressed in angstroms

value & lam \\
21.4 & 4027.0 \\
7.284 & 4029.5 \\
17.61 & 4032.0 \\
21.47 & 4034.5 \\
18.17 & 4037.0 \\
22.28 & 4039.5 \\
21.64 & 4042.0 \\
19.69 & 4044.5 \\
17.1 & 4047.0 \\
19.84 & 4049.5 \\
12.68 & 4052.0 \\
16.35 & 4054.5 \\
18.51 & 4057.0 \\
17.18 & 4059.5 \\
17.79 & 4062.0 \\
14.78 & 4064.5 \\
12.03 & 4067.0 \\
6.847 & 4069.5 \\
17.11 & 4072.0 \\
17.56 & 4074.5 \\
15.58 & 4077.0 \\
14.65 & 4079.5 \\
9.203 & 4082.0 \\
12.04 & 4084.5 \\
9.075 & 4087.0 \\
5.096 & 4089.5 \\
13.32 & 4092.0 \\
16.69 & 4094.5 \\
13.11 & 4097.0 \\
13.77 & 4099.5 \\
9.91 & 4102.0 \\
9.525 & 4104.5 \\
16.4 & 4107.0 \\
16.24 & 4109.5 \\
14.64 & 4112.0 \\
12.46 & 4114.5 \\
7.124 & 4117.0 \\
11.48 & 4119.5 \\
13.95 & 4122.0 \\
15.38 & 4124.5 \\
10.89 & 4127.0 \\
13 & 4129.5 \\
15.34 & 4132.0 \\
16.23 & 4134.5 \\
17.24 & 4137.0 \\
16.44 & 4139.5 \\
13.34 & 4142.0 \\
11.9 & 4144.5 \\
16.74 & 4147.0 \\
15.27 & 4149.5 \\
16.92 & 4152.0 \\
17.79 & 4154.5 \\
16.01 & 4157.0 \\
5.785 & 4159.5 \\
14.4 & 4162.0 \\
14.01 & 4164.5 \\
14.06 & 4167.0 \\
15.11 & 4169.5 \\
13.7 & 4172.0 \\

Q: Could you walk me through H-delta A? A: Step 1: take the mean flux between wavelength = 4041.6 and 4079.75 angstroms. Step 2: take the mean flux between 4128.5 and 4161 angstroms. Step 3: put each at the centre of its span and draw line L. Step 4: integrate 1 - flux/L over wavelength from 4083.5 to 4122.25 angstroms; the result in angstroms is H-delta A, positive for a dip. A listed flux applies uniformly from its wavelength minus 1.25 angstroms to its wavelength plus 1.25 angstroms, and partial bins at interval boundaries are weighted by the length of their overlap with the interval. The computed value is 8.3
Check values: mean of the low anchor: 16.1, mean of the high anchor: 14.8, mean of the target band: 12.1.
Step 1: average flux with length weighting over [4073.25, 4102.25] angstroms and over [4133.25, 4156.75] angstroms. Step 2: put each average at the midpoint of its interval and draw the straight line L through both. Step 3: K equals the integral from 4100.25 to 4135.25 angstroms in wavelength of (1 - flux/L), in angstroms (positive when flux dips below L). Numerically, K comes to 3.1 angstroms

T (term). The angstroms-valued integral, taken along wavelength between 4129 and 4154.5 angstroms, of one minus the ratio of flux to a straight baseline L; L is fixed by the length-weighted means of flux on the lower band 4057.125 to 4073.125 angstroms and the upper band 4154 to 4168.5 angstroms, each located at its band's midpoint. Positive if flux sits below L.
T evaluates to -3.2 angstroms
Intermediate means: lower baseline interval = 14.6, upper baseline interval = 13.5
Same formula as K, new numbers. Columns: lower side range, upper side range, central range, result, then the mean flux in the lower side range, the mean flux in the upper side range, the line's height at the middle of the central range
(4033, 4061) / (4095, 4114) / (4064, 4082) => 2.81 angstroms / 18.6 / 13.5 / 16.3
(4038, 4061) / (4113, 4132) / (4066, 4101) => 6.62 angstroms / 18.4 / 12.3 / 15.5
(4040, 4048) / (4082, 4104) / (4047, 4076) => 2.08 angstroms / 19.8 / 11.4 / 16.8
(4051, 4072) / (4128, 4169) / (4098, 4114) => 1.42 angstroms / 14.7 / 14.6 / 14.7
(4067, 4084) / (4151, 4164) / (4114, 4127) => 1.72 angstroms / 13.3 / 14.1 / 13.8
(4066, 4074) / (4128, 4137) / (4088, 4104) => 2.09 angstroms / 12.5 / 15.1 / 13.6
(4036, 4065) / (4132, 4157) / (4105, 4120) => 3.26 angstroms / 18.1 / 15.8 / 16.5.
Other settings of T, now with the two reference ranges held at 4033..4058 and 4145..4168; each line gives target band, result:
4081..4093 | 5.23 angstroms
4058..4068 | 1.38 angstroms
